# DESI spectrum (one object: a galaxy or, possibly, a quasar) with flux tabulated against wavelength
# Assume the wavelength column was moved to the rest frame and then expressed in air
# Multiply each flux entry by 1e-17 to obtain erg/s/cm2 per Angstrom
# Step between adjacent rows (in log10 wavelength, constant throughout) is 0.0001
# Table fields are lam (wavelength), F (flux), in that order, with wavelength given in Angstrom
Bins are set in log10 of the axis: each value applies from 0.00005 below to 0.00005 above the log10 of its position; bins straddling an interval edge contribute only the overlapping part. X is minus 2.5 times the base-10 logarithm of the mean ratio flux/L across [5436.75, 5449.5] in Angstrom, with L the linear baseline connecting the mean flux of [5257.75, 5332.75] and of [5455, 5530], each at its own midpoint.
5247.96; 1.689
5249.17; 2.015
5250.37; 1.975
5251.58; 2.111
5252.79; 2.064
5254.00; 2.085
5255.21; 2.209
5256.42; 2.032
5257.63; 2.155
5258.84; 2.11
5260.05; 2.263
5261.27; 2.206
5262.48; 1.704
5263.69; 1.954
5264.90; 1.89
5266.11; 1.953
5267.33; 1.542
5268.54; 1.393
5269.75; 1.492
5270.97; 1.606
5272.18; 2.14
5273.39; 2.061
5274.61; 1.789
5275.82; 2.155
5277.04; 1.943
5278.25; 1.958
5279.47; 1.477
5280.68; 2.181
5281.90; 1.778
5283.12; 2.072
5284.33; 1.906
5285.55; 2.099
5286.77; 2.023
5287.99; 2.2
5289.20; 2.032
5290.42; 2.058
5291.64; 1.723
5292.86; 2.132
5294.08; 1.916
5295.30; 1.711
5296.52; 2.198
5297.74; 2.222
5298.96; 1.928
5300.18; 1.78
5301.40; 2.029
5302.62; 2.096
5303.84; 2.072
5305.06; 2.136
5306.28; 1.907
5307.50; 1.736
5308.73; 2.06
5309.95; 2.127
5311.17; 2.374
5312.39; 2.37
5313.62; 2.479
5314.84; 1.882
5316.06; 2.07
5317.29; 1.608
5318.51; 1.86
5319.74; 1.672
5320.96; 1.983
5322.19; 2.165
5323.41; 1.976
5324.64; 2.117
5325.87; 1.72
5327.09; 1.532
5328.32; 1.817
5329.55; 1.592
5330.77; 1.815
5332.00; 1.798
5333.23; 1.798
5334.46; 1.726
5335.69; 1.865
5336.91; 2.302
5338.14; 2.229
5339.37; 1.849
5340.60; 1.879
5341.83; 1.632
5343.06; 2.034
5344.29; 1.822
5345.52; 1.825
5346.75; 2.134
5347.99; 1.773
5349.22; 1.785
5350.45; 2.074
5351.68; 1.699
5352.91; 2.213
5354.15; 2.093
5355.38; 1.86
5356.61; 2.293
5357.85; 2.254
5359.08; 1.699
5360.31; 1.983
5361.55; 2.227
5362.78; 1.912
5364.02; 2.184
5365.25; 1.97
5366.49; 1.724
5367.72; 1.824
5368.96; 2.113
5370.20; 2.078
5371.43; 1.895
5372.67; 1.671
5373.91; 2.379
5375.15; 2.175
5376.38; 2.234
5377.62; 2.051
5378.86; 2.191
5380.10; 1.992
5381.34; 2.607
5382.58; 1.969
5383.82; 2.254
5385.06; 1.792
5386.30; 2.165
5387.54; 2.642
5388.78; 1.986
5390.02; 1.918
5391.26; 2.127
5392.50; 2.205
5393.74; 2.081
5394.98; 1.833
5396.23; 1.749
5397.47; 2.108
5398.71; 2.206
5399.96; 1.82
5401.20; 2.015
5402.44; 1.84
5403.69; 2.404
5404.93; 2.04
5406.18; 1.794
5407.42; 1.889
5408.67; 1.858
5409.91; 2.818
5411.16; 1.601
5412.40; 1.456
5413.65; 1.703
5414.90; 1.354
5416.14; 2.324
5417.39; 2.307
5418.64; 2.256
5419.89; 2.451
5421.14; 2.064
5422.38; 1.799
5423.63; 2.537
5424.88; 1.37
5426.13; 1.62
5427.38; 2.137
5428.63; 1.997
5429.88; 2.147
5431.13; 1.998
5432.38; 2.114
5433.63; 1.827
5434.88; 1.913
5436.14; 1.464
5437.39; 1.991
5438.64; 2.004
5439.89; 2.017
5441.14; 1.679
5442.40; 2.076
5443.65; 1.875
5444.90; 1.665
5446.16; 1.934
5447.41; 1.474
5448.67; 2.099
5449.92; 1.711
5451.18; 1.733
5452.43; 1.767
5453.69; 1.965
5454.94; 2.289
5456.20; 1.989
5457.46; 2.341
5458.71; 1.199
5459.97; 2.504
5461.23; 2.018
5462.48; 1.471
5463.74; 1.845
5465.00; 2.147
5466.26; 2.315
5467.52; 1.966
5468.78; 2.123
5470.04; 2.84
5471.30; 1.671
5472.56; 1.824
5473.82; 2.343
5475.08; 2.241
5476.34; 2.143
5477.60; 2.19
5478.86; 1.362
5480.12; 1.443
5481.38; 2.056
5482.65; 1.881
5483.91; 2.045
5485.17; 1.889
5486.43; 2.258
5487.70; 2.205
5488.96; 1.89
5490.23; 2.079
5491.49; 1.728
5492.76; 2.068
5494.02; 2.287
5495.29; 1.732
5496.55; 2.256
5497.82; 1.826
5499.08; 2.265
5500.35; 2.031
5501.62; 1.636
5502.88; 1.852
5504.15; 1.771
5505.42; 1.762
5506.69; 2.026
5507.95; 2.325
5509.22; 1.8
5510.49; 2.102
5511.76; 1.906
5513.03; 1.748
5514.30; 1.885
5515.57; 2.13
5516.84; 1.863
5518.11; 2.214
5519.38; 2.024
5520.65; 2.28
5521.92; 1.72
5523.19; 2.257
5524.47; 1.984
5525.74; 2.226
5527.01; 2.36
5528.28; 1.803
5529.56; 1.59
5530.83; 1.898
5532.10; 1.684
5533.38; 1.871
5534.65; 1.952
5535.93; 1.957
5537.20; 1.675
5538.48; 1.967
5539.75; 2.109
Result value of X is 0.06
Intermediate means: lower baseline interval 1.95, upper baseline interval 2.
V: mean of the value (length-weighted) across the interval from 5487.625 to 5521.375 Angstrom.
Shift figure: 1.98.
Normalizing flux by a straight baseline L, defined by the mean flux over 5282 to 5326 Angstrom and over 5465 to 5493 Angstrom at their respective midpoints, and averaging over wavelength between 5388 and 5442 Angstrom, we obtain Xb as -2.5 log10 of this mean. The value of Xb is 0.025 mag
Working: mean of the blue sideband 2.01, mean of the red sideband 2.03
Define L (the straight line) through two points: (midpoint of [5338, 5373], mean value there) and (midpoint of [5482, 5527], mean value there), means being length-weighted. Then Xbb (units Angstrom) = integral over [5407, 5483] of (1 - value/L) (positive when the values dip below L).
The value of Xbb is 1.1 Angstrom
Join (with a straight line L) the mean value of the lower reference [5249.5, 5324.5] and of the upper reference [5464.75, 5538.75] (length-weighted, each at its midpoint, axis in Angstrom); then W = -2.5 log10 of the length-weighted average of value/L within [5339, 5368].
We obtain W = 0.02 mag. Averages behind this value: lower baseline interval 1.98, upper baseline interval 1.99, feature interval 1.95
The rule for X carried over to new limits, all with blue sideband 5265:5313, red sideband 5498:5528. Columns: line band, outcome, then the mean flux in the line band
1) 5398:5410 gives -0.03 mag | 2.04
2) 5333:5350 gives 0.03 mag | 1.91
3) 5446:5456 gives 0.07 mag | 1.87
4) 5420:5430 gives 0.01 mag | 1.98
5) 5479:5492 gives 0.04 mag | 1.93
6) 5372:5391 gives -0.08 mag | 2.13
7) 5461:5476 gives -0.04 mag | 2.07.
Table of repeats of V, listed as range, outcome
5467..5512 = 2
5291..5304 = 1.98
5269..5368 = 1.95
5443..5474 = 1.96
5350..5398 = 2.06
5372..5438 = 2.02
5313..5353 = 1.9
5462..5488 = 2.01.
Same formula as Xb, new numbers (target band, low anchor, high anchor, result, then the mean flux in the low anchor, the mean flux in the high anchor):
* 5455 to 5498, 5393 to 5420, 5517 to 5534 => -0.01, 1.99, 1.99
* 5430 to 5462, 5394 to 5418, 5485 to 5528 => 0.04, 1.96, 2.01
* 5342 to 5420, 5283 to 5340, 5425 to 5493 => -0.03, 1.97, 1.95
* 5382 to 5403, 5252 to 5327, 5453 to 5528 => -0.03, 1.97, 2.01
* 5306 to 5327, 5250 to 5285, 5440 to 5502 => -0.03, 1.94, 1.97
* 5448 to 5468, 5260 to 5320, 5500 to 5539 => -0.01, 1.96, 1.94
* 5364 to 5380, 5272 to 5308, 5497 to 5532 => -0.03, 1.98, 1.97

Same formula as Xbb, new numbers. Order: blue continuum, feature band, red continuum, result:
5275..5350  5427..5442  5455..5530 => 0.3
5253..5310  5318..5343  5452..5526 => 1.3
